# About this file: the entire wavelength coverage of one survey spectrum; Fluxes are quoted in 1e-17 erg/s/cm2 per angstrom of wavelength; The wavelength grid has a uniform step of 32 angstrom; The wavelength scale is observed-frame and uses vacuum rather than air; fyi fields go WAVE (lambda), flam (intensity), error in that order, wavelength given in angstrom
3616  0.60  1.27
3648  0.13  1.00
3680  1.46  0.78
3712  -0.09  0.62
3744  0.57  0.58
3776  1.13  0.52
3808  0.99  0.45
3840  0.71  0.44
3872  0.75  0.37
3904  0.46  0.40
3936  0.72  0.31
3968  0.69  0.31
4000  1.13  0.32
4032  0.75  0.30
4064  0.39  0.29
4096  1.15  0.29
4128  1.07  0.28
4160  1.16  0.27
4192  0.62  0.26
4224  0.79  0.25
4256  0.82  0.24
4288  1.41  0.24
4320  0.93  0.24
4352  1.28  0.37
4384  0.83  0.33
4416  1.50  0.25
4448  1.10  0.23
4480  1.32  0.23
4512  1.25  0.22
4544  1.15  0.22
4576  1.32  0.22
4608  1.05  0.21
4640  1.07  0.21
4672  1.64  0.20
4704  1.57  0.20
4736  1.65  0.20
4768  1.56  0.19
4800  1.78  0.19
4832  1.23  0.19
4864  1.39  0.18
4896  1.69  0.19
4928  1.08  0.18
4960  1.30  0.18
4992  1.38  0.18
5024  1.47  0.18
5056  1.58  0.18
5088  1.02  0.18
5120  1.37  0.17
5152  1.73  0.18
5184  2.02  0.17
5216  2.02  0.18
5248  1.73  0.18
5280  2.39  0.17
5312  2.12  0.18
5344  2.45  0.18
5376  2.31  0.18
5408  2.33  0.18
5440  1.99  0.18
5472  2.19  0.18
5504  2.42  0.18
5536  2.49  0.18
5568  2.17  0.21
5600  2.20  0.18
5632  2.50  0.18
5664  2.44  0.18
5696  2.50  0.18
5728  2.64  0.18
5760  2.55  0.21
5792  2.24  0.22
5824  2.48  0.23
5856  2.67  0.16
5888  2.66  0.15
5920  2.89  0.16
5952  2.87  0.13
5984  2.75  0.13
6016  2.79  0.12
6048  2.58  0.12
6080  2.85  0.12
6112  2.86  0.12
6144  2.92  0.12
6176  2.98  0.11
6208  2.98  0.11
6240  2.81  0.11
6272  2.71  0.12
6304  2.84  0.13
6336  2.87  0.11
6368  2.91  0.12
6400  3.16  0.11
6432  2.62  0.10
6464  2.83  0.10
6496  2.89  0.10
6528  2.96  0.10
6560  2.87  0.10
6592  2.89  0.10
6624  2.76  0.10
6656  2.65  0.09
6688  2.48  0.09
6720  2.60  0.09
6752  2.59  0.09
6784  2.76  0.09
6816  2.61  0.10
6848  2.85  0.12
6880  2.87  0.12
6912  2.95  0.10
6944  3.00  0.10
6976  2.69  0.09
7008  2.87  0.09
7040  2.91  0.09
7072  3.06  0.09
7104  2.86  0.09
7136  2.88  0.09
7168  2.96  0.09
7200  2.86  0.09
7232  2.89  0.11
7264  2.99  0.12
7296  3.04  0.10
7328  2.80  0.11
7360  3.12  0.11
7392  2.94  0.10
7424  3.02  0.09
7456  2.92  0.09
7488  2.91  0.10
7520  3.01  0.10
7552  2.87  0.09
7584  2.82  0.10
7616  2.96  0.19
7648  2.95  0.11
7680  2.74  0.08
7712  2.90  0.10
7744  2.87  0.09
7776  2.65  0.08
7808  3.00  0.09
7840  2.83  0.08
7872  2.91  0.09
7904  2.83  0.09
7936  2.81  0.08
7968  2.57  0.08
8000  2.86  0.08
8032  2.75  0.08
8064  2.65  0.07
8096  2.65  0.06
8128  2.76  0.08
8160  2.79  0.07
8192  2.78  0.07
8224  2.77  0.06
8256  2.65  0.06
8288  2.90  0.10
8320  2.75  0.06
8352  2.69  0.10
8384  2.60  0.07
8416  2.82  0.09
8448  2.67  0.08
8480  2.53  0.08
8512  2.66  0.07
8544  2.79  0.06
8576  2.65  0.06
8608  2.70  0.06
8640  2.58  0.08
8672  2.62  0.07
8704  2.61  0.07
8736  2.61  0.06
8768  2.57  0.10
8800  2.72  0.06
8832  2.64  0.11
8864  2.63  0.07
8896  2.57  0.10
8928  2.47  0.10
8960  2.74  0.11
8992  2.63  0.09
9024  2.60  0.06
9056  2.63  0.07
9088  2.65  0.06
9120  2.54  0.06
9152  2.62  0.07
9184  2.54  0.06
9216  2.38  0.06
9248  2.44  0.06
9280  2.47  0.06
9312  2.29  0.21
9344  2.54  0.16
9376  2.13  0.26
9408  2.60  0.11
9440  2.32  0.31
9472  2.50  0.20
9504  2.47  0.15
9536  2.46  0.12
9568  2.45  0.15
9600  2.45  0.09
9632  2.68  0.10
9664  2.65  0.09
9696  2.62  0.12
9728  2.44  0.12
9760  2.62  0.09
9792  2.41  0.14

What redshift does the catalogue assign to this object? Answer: 0.29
